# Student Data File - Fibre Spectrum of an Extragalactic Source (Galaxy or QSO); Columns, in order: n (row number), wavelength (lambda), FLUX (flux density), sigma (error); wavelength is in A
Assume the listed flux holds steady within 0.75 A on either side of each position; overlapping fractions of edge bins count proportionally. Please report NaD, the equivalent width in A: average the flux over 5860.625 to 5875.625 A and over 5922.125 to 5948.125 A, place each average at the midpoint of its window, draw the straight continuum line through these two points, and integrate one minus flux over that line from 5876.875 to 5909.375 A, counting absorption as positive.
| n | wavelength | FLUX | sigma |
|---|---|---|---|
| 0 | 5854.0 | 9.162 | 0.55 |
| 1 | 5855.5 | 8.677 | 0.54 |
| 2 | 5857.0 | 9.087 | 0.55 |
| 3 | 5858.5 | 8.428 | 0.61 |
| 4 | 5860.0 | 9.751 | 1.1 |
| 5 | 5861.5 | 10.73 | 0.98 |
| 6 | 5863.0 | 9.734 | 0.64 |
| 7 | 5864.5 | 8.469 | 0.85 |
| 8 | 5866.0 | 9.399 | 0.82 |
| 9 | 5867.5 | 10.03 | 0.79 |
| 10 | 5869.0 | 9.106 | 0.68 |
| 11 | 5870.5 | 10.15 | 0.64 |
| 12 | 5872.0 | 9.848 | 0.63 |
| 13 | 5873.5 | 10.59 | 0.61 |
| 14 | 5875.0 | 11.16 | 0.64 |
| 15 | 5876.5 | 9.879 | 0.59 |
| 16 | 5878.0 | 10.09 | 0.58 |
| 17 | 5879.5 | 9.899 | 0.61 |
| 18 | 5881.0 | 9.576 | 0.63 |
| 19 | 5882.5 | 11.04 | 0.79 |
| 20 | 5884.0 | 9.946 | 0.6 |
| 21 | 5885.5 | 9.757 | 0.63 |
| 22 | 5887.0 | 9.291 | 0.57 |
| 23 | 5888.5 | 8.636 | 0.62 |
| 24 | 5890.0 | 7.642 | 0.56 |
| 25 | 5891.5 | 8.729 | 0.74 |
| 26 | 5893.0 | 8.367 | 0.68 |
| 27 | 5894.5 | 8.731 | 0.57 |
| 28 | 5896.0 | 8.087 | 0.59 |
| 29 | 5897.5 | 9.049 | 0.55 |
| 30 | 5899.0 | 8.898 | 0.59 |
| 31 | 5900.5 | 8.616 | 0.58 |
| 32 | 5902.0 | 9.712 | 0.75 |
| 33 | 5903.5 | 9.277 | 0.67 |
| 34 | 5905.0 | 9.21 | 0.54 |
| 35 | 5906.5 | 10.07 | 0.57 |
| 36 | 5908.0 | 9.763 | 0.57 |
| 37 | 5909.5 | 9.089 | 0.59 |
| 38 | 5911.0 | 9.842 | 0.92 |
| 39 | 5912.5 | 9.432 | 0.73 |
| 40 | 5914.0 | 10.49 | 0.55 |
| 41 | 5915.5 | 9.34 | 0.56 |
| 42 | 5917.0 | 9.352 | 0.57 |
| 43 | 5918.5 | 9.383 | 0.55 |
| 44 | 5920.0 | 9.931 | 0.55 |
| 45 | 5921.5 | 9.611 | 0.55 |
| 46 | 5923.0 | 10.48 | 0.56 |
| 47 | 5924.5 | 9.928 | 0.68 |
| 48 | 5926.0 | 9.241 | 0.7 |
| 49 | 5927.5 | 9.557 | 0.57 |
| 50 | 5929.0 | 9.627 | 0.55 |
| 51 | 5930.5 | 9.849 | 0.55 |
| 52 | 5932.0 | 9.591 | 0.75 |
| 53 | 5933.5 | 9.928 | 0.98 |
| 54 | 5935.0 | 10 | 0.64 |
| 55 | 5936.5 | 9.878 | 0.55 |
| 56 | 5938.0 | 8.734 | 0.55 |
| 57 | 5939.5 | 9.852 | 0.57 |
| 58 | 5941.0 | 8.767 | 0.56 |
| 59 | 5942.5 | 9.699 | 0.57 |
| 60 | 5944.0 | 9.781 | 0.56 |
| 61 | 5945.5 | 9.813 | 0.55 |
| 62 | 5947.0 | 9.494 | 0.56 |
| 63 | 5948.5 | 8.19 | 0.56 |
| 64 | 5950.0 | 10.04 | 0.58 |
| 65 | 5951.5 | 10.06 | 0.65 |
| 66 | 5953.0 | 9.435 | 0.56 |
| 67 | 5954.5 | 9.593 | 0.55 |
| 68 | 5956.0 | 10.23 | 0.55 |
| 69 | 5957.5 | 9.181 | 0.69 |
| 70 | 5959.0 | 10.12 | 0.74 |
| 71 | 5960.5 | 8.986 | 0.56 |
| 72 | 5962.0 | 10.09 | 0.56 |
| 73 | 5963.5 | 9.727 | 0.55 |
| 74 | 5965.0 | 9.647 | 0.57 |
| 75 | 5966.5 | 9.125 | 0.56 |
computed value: 1.82 A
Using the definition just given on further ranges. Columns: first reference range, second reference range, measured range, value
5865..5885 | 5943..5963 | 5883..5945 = 2.6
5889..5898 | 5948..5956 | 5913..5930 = -1.4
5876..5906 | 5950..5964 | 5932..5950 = 0.2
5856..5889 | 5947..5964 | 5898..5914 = 0.4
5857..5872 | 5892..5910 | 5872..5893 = -0.8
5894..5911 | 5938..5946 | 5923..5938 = -0.5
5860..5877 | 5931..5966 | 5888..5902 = 1.7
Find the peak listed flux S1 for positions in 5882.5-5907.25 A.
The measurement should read 11.04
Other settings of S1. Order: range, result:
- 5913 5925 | 10.49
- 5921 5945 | 10.48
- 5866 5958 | 11.16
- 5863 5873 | 10.15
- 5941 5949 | 9.813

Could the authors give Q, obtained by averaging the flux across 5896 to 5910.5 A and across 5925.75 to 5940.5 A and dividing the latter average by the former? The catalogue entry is 1.04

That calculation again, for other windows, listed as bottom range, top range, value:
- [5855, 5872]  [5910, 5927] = 1.03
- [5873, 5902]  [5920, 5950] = 1.03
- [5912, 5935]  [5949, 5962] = 1.00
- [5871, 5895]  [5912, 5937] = 1.02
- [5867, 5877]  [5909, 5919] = 0.95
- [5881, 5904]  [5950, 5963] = 1.07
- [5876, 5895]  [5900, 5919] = 1.02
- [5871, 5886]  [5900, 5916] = 0.94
